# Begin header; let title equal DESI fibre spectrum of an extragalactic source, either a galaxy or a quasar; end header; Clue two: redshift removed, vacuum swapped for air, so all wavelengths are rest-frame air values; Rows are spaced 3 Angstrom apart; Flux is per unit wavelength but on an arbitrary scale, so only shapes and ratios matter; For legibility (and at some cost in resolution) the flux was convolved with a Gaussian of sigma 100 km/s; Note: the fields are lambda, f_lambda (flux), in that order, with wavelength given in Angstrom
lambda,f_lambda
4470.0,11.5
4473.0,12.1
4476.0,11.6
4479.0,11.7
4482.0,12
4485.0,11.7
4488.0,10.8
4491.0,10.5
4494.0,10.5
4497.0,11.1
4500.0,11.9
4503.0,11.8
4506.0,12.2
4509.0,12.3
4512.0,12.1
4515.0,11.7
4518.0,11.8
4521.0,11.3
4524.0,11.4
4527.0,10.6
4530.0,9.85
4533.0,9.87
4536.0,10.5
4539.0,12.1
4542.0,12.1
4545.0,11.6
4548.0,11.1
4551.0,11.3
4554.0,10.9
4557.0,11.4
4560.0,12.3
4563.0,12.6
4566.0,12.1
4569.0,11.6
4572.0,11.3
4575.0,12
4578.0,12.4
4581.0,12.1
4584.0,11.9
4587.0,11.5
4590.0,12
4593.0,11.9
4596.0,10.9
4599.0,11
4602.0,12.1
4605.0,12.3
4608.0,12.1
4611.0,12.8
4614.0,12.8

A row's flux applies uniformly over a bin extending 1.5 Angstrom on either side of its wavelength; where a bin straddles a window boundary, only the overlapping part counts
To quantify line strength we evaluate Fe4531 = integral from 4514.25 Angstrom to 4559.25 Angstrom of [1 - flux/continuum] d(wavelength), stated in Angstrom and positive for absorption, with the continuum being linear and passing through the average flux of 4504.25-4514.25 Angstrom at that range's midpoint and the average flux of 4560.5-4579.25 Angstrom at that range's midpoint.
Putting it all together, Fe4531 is 3.4 Angstrom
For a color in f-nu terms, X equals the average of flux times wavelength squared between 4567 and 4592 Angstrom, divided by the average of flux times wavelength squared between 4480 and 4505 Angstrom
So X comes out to 1.09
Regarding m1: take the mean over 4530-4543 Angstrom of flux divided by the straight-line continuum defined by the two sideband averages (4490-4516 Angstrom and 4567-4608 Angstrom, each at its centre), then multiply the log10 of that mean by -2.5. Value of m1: 0.068 mag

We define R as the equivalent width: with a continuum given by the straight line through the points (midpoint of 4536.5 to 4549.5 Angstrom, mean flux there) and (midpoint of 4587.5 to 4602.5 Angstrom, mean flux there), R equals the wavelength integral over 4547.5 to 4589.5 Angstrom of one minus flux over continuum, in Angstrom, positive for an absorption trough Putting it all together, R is -0.7 Angstrom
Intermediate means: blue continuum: 11.6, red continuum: 11.5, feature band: 11.8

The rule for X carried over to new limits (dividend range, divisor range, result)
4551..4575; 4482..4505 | 1.07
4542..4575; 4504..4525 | 1.00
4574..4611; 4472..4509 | 1.08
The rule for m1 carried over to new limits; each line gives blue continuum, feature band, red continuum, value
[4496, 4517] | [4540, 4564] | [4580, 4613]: 0.02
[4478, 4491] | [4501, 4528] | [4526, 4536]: -0.11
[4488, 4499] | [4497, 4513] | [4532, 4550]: -0.10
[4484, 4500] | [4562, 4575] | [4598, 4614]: -0.01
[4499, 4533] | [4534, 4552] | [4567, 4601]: 0.01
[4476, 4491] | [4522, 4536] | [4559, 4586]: 0.12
